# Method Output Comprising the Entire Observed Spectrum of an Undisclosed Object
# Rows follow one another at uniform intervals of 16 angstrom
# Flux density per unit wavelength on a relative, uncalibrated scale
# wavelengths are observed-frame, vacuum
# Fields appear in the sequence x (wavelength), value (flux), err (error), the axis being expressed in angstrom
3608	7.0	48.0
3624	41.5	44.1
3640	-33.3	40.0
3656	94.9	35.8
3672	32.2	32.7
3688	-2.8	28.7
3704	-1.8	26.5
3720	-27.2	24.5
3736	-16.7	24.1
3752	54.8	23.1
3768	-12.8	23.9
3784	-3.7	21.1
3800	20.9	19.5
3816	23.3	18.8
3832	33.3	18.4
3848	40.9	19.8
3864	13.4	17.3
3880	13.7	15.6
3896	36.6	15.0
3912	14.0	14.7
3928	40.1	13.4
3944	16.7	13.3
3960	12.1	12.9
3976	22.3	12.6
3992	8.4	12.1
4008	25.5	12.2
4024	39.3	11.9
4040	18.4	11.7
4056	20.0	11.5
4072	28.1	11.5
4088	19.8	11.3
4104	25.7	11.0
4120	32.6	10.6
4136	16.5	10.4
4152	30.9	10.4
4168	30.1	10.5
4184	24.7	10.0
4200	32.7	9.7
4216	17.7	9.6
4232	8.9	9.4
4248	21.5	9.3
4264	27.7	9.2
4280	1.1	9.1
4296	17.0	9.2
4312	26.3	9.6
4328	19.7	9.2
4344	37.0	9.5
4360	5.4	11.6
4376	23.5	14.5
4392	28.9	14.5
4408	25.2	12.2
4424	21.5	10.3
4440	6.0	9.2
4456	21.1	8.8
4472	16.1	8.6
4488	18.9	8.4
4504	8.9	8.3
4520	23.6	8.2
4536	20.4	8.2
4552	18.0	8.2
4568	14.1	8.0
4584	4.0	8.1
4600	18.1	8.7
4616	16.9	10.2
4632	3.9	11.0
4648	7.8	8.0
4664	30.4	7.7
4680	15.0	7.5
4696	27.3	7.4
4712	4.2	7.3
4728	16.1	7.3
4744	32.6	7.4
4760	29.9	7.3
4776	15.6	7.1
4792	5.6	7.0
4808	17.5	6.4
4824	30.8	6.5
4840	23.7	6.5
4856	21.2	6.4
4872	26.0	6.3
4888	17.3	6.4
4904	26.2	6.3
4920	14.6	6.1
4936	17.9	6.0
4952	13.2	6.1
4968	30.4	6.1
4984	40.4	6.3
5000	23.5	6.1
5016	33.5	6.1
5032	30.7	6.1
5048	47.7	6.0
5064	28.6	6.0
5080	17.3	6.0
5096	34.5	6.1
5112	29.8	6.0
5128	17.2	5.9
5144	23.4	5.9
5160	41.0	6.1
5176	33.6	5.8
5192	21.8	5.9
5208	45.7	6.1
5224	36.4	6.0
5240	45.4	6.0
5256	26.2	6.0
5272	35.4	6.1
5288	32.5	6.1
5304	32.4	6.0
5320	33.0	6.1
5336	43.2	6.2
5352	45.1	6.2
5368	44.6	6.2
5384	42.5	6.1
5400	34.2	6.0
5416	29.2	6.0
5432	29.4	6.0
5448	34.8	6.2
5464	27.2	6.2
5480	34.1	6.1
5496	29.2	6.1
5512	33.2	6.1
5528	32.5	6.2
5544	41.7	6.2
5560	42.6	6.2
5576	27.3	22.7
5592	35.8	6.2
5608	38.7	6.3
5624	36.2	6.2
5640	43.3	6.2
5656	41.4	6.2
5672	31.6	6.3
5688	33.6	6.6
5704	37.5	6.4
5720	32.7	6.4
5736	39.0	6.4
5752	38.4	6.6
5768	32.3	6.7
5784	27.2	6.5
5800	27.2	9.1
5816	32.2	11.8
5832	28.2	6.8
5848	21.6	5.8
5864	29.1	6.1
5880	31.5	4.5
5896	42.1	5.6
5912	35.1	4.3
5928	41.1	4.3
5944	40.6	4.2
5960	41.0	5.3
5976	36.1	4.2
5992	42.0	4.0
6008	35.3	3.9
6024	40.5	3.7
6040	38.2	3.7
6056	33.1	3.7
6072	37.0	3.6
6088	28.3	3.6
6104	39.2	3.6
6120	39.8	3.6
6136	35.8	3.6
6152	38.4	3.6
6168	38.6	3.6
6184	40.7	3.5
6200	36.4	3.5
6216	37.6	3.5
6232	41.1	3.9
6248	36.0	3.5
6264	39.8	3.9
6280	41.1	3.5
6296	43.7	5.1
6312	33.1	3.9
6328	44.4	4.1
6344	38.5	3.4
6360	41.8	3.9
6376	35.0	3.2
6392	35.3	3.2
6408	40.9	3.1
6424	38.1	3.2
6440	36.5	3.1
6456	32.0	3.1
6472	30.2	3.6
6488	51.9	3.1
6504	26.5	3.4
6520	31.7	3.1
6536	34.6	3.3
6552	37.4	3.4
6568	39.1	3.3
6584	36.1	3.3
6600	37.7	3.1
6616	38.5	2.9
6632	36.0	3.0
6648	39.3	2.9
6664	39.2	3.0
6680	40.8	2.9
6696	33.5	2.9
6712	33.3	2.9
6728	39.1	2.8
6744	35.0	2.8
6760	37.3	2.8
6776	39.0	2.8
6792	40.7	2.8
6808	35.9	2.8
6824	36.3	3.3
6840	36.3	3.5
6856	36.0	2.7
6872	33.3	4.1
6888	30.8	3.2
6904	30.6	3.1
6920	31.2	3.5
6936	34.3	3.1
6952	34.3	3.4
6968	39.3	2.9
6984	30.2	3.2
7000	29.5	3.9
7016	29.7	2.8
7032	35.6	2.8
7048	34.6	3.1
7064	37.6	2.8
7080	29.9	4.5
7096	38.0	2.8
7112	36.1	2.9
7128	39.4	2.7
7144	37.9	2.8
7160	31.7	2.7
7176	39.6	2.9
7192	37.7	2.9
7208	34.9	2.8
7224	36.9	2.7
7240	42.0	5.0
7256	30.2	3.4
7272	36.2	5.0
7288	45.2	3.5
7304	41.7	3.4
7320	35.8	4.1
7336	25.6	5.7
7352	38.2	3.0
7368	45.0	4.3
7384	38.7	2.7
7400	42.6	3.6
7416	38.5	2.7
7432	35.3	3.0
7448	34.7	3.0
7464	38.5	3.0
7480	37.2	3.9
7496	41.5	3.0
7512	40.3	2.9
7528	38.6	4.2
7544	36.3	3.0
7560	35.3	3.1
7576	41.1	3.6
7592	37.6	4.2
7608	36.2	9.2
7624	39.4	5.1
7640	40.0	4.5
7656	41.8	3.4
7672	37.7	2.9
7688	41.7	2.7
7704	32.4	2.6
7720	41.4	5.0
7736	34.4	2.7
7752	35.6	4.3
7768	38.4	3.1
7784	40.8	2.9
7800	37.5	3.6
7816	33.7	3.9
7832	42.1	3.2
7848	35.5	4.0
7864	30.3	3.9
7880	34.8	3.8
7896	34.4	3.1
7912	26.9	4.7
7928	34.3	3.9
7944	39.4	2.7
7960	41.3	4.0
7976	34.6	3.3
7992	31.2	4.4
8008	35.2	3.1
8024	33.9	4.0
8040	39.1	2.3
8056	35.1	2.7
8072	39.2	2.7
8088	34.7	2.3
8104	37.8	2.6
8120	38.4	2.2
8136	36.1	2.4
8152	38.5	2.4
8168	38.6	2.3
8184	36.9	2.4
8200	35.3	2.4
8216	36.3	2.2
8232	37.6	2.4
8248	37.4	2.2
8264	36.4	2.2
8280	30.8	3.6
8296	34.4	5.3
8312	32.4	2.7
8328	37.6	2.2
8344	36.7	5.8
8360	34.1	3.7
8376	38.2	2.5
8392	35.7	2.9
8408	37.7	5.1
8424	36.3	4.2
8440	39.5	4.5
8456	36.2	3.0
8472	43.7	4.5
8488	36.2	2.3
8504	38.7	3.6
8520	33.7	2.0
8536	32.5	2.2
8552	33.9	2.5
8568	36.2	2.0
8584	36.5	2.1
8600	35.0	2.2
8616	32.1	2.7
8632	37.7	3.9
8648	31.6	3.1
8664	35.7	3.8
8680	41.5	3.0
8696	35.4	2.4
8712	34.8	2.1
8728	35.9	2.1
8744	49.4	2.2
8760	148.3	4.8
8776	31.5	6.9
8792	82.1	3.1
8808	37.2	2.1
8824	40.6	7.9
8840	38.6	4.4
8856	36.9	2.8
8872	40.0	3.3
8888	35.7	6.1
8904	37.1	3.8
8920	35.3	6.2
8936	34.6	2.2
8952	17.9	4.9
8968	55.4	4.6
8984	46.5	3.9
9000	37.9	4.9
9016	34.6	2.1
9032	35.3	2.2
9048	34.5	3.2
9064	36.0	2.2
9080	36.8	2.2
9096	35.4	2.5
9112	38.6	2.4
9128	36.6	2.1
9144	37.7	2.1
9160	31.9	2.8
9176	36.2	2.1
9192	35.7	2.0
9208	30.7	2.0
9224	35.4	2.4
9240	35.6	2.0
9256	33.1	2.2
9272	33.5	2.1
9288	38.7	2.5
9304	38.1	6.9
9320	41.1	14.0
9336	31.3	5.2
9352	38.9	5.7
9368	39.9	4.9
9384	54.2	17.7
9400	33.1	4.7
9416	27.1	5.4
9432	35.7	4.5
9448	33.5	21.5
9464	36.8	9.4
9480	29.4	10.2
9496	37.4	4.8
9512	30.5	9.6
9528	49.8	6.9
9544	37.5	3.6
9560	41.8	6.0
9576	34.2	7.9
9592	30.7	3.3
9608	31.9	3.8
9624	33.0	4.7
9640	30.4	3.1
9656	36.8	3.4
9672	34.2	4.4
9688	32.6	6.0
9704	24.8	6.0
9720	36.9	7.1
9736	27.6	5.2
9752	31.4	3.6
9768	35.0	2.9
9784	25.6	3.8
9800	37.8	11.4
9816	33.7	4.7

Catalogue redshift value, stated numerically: 0.33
